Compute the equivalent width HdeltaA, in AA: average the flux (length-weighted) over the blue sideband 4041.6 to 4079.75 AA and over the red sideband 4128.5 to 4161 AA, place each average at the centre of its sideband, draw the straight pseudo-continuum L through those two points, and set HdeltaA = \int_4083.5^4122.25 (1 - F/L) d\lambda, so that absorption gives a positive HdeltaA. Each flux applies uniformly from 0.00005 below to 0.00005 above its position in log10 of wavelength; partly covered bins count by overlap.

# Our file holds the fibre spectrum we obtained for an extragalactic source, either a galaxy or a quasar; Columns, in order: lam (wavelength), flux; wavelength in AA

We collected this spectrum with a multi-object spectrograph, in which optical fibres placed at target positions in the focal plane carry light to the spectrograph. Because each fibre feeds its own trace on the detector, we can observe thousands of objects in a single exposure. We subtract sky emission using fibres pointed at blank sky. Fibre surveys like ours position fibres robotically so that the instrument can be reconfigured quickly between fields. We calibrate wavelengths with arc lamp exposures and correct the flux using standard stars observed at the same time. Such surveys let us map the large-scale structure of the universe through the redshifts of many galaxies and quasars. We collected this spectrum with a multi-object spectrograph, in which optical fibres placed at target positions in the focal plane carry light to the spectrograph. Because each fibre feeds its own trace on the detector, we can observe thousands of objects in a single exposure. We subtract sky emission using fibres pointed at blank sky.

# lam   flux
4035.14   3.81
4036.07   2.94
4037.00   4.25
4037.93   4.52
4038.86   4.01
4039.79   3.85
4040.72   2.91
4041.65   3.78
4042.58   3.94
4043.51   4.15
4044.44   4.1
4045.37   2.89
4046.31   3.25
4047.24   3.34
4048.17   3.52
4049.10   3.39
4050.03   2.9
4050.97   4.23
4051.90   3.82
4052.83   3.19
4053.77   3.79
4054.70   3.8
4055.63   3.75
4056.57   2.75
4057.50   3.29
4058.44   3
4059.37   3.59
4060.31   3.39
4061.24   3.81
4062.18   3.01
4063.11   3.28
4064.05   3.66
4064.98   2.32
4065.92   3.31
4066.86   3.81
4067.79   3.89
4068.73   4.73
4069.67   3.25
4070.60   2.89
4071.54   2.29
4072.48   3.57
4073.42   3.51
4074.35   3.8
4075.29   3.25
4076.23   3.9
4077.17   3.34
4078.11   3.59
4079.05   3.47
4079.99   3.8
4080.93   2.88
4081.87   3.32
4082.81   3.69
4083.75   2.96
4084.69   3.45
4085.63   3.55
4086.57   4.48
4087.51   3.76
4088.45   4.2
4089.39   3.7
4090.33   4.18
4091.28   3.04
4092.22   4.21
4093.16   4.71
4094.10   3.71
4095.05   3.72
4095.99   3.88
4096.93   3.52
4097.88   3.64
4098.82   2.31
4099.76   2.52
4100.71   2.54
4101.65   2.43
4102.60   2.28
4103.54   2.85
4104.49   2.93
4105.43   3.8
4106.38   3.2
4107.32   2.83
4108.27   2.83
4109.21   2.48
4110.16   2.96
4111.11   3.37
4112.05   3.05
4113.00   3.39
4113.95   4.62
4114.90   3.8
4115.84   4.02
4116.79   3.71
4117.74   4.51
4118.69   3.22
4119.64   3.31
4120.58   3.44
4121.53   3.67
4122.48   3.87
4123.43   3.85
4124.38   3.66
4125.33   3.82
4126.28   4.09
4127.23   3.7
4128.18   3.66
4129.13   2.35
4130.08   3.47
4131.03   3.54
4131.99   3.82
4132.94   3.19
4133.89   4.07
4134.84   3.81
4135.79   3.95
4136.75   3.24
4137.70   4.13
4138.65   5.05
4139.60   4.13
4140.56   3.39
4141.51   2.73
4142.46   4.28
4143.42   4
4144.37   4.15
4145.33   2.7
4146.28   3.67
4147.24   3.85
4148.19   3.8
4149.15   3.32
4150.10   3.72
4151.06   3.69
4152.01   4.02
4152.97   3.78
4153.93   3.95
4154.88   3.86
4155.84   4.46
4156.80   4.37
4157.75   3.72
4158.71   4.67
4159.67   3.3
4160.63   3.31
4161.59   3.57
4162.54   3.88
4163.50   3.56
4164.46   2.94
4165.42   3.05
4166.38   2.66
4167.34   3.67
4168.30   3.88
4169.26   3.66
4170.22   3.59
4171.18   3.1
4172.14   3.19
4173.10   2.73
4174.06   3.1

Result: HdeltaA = 1.86 AA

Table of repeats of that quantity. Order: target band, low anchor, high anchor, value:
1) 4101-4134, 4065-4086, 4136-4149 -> 2.2 AA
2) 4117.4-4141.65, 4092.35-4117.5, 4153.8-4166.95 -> -1.6 AA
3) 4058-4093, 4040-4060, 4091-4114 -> -1.8 AA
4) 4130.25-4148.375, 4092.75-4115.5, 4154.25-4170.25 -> -1.4 AA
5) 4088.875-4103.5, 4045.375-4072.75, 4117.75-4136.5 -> 0.7 AA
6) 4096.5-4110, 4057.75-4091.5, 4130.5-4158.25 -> 2.8 AA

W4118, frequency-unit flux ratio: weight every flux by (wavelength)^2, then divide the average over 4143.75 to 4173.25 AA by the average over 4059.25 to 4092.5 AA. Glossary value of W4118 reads 1.1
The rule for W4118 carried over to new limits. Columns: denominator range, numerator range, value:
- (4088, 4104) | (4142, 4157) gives 1.17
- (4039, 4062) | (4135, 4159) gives 1.15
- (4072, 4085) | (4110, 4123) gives 1.08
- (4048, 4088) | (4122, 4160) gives 1.13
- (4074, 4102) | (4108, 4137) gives 1.03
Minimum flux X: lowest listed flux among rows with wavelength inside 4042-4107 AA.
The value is 2.28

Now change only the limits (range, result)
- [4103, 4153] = 2.35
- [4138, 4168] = 2.66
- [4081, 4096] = 2.96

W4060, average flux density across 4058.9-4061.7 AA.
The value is 3.6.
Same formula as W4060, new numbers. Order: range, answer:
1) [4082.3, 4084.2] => 3.33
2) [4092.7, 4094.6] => 4.19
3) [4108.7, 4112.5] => 2.97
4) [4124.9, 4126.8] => 3.95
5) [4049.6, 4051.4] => 3.55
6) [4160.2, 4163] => 3.6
